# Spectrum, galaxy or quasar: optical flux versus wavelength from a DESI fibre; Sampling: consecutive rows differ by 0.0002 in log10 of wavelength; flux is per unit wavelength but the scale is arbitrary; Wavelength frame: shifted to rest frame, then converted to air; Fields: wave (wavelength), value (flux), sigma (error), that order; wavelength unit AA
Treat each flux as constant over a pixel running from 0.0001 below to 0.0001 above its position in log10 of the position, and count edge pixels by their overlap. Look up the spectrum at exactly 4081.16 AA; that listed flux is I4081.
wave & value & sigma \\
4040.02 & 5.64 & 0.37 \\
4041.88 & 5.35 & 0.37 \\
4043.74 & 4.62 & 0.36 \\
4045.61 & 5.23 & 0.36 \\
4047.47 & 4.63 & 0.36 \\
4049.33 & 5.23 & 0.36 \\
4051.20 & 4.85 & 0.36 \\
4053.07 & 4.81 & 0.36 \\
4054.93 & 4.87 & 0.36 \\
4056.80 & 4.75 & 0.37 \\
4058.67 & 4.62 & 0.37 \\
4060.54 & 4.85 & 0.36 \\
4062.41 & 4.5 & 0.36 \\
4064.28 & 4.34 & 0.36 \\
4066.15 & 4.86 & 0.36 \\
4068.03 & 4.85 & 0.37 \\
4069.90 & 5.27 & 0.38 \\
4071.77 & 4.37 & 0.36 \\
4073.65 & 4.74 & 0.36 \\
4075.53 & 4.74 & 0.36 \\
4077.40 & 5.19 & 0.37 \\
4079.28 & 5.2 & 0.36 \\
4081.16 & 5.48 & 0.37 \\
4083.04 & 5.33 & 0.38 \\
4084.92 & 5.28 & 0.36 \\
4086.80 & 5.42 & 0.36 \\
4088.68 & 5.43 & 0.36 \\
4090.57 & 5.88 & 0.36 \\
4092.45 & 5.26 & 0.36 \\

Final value 5.48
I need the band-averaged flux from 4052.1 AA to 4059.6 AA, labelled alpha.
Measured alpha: 4.76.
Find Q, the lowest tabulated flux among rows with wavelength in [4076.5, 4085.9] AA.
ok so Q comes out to 5.19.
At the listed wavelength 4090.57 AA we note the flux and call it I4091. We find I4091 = 5.88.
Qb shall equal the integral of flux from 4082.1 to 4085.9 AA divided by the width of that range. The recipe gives 5.31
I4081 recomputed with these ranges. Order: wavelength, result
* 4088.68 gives 5.43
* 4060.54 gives 4.85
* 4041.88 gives 5.35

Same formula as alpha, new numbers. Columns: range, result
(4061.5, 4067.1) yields 4.56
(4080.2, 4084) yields 5.4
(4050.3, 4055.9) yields 4.84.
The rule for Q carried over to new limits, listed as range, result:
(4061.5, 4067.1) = 4.34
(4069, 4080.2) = 4.37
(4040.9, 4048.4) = 4.62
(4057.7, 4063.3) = 4.5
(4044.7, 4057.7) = 4.63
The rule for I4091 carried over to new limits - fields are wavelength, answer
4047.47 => 4.63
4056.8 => 4.75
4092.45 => 5.26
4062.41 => 4.5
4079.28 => 5.2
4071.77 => 4.37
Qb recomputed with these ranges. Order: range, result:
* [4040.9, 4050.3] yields 5.01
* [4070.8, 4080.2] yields 4.85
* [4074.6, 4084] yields 5.19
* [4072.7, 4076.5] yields 4.74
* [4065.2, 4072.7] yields 4.84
